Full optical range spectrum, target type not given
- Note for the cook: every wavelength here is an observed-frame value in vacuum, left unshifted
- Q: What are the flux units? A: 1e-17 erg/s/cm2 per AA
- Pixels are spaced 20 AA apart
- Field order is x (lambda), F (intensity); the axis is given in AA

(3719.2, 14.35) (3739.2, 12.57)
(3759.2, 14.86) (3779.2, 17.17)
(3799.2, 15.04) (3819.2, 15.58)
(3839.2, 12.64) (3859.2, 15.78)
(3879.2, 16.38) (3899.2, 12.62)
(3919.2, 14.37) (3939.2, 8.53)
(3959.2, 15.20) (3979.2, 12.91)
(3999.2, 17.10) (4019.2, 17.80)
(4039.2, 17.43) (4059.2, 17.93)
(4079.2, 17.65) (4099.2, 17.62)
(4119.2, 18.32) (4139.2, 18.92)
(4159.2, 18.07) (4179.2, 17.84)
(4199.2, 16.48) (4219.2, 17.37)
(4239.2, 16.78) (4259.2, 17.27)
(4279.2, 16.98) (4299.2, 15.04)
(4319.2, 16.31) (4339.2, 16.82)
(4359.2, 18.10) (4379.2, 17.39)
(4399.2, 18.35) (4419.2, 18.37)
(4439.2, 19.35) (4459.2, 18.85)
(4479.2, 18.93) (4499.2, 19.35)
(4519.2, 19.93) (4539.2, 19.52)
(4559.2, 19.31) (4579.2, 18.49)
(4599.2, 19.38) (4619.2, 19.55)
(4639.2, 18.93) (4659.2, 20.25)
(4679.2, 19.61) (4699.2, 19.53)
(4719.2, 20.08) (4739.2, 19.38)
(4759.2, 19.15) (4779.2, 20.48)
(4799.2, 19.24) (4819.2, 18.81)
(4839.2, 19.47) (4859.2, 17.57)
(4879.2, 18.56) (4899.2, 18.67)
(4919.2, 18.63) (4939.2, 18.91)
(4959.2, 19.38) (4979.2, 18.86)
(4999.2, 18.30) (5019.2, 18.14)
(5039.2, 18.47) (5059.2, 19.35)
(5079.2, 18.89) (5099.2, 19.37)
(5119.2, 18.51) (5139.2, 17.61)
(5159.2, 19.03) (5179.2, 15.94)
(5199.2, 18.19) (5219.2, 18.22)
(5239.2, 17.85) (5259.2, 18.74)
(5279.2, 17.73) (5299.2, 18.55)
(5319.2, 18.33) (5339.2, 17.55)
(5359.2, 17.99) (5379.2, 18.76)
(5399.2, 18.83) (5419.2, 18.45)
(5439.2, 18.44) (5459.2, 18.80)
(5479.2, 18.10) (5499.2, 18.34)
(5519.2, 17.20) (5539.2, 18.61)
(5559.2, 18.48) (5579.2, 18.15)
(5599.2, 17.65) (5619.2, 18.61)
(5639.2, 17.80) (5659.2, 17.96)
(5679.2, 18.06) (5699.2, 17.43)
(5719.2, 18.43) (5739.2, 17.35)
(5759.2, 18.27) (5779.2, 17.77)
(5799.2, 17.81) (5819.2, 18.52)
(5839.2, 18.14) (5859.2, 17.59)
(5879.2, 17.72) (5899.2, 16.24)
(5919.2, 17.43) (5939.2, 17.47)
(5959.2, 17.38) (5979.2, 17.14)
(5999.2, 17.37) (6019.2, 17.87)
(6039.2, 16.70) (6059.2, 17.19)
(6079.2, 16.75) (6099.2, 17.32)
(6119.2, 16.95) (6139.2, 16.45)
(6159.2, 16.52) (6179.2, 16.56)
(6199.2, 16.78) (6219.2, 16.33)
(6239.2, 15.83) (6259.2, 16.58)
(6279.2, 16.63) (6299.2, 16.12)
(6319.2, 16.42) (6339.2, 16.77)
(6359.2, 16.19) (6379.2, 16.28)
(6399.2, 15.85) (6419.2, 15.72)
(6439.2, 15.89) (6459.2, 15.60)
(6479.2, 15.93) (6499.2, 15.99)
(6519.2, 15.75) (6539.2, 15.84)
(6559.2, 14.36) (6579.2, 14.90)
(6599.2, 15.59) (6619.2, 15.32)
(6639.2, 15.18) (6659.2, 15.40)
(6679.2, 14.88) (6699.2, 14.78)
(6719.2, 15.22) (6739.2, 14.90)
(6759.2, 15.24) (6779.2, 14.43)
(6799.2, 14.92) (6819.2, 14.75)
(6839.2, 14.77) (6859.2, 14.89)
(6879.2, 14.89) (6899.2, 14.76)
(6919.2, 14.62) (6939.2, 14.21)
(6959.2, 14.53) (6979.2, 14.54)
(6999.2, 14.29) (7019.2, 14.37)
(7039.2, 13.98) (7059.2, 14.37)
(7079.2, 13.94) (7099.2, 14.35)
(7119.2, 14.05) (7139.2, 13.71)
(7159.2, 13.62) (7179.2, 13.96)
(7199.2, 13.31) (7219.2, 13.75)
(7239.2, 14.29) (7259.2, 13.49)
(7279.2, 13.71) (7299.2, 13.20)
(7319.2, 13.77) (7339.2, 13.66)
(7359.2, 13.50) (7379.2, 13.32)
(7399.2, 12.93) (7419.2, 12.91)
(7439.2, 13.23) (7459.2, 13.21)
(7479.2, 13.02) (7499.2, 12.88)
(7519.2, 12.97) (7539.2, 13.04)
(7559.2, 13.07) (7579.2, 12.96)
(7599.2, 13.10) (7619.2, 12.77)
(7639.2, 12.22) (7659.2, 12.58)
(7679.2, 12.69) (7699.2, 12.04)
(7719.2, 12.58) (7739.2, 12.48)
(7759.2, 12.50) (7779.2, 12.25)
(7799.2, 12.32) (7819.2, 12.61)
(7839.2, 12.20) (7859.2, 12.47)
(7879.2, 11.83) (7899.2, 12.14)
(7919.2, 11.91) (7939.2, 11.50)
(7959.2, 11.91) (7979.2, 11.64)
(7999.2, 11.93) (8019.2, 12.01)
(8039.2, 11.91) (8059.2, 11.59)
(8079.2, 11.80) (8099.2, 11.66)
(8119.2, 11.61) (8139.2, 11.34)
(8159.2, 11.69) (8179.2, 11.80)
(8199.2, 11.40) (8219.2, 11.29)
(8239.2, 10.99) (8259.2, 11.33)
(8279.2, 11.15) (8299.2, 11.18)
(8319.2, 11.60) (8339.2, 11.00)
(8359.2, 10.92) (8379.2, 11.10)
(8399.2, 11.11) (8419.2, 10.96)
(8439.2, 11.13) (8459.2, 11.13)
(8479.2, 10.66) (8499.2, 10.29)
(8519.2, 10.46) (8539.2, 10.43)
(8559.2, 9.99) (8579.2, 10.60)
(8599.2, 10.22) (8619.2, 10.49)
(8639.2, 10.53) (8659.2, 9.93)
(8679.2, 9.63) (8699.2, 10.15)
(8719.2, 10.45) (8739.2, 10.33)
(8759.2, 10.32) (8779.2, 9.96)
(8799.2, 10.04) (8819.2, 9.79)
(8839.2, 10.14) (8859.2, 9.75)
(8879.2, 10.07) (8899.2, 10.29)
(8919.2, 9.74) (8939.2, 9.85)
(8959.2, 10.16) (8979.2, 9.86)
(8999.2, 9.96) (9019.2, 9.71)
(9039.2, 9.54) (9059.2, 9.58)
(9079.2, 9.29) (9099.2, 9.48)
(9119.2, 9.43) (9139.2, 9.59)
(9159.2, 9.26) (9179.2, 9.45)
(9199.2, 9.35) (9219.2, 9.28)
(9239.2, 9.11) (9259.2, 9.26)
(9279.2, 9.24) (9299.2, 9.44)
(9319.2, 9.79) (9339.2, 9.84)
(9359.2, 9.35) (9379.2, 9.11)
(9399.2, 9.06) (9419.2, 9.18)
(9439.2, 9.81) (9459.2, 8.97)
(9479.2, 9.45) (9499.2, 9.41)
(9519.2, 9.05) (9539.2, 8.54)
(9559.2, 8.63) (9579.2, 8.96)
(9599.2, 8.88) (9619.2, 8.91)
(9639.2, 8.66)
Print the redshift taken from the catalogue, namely 0.001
